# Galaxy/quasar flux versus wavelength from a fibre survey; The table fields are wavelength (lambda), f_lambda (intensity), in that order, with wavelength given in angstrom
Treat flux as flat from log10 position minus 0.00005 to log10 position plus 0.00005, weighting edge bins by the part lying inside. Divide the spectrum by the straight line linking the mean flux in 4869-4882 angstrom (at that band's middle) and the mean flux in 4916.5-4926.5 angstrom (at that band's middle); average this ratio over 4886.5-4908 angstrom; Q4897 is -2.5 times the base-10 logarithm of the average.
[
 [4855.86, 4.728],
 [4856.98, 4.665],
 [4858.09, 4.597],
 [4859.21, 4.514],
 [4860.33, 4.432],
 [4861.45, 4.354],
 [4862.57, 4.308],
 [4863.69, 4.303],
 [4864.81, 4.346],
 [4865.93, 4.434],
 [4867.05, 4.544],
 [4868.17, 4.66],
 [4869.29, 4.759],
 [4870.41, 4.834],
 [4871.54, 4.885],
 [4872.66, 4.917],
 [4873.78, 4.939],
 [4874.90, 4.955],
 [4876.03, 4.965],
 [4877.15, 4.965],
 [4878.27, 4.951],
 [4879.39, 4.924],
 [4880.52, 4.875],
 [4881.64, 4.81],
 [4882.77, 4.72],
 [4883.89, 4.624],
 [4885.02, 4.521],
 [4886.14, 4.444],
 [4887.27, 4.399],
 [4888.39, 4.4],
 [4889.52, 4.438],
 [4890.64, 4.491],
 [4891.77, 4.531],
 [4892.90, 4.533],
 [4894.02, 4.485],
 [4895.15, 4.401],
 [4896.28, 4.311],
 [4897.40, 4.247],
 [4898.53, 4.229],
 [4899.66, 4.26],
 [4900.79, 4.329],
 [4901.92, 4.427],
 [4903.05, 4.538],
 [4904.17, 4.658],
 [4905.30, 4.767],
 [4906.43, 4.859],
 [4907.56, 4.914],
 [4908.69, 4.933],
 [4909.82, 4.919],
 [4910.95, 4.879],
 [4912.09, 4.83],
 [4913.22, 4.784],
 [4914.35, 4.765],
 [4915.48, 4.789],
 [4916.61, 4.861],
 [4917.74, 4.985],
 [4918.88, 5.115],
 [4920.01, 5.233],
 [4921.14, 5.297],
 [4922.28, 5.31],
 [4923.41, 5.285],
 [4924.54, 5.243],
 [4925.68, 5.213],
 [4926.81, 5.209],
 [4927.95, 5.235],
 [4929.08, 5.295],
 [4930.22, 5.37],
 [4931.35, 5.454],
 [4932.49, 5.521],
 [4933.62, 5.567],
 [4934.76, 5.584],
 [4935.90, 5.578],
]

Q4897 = 0.13 mag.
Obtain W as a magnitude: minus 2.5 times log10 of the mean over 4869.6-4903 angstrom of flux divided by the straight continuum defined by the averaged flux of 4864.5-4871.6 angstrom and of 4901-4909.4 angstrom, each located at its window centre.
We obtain 0.01 mag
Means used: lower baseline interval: 4.63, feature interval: 4.61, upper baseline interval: 4.72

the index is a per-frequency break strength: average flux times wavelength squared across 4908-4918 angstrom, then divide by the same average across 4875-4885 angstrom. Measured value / 1.02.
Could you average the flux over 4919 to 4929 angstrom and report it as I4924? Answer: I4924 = 5.25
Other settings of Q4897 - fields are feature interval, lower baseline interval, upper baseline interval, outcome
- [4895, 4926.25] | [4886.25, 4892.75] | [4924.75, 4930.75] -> 0.02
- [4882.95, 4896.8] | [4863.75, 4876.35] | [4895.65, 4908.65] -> 0.03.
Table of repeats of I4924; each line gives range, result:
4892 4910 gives 4.54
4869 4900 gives 4.64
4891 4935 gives 4.9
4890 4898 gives 4.43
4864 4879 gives 4.78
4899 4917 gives 4.72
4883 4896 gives 4.48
